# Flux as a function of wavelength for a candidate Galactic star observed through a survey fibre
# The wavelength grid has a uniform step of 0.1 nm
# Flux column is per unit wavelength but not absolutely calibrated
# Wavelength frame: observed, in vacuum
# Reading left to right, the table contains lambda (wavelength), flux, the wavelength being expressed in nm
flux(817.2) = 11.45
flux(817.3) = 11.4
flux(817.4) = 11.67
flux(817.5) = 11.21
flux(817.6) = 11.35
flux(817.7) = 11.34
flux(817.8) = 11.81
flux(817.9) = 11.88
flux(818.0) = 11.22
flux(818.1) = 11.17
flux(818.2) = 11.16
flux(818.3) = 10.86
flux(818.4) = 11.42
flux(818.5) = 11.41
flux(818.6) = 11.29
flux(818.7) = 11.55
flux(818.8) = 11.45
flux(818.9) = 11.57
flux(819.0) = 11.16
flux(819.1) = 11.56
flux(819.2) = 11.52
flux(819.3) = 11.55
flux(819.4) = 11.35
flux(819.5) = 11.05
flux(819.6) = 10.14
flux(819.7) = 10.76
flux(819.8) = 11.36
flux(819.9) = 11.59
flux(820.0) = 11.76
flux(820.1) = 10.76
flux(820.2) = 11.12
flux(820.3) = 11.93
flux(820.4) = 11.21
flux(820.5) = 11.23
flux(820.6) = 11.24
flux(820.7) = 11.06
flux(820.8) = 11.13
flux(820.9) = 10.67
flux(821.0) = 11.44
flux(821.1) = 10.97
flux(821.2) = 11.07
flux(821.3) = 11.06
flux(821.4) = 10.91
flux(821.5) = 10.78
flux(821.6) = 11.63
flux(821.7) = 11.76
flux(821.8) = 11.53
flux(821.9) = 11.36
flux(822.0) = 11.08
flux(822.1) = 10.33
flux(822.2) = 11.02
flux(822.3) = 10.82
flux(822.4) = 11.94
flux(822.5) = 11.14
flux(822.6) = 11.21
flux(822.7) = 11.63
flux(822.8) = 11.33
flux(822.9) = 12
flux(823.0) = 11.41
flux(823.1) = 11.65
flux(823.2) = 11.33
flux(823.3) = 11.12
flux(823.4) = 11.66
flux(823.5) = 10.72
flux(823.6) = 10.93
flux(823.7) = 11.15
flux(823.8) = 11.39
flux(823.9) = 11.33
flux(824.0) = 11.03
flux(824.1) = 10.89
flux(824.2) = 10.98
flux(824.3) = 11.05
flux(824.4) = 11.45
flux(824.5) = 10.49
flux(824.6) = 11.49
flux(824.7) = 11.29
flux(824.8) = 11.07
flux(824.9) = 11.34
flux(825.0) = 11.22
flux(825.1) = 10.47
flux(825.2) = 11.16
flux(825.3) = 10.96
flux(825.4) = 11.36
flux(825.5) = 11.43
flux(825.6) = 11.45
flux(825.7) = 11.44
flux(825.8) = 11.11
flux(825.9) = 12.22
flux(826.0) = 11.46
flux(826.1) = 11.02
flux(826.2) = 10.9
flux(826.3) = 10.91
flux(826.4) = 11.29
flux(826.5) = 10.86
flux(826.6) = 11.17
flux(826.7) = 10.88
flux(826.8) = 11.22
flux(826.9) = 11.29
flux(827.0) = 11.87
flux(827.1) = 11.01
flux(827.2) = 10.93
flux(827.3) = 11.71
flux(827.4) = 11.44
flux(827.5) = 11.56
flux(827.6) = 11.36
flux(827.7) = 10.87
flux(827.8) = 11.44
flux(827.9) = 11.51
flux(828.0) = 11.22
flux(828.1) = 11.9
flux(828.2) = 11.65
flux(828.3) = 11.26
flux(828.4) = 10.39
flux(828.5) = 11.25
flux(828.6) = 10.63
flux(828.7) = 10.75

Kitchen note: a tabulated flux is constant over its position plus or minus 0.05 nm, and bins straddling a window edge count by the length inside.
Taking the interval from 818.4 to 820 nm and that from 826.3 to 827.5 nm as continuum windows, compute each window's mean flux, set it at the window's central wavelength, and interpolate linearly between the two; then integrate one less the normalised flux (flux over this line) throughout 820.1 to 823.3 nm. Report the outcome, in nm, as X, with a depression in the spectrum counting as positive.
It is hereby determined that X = 0.01 nm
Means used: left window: 11.3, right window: 11.2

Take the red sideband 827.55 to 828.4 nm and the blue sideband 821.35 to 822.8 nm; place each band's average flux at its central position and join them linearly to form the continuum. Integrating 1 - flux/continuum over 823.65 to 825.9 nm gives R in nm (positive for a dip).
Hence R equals 0.019 nm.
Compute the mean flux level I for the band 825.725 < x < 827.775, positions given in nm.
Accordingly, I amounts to 11.3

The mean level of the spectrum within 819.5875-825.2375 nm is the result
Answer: 11.2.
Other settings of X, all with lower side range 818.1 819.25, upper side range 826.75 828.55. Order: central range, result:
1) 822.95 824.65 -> 0.02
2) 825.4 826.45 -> 0.00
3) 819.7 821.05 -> 0.01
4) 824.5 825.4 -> 0.02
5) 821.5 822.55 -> 0.01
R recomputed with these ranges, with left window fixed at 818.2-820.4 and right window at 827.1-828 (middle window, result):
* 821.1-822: 0.00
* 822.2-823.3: -0.01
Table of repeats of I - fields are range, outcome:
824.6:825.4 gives 11.1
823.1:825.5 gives 11.1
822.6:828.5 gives 11.3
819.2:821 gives 11.2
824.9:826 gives 11.3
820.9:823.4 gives 11.3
